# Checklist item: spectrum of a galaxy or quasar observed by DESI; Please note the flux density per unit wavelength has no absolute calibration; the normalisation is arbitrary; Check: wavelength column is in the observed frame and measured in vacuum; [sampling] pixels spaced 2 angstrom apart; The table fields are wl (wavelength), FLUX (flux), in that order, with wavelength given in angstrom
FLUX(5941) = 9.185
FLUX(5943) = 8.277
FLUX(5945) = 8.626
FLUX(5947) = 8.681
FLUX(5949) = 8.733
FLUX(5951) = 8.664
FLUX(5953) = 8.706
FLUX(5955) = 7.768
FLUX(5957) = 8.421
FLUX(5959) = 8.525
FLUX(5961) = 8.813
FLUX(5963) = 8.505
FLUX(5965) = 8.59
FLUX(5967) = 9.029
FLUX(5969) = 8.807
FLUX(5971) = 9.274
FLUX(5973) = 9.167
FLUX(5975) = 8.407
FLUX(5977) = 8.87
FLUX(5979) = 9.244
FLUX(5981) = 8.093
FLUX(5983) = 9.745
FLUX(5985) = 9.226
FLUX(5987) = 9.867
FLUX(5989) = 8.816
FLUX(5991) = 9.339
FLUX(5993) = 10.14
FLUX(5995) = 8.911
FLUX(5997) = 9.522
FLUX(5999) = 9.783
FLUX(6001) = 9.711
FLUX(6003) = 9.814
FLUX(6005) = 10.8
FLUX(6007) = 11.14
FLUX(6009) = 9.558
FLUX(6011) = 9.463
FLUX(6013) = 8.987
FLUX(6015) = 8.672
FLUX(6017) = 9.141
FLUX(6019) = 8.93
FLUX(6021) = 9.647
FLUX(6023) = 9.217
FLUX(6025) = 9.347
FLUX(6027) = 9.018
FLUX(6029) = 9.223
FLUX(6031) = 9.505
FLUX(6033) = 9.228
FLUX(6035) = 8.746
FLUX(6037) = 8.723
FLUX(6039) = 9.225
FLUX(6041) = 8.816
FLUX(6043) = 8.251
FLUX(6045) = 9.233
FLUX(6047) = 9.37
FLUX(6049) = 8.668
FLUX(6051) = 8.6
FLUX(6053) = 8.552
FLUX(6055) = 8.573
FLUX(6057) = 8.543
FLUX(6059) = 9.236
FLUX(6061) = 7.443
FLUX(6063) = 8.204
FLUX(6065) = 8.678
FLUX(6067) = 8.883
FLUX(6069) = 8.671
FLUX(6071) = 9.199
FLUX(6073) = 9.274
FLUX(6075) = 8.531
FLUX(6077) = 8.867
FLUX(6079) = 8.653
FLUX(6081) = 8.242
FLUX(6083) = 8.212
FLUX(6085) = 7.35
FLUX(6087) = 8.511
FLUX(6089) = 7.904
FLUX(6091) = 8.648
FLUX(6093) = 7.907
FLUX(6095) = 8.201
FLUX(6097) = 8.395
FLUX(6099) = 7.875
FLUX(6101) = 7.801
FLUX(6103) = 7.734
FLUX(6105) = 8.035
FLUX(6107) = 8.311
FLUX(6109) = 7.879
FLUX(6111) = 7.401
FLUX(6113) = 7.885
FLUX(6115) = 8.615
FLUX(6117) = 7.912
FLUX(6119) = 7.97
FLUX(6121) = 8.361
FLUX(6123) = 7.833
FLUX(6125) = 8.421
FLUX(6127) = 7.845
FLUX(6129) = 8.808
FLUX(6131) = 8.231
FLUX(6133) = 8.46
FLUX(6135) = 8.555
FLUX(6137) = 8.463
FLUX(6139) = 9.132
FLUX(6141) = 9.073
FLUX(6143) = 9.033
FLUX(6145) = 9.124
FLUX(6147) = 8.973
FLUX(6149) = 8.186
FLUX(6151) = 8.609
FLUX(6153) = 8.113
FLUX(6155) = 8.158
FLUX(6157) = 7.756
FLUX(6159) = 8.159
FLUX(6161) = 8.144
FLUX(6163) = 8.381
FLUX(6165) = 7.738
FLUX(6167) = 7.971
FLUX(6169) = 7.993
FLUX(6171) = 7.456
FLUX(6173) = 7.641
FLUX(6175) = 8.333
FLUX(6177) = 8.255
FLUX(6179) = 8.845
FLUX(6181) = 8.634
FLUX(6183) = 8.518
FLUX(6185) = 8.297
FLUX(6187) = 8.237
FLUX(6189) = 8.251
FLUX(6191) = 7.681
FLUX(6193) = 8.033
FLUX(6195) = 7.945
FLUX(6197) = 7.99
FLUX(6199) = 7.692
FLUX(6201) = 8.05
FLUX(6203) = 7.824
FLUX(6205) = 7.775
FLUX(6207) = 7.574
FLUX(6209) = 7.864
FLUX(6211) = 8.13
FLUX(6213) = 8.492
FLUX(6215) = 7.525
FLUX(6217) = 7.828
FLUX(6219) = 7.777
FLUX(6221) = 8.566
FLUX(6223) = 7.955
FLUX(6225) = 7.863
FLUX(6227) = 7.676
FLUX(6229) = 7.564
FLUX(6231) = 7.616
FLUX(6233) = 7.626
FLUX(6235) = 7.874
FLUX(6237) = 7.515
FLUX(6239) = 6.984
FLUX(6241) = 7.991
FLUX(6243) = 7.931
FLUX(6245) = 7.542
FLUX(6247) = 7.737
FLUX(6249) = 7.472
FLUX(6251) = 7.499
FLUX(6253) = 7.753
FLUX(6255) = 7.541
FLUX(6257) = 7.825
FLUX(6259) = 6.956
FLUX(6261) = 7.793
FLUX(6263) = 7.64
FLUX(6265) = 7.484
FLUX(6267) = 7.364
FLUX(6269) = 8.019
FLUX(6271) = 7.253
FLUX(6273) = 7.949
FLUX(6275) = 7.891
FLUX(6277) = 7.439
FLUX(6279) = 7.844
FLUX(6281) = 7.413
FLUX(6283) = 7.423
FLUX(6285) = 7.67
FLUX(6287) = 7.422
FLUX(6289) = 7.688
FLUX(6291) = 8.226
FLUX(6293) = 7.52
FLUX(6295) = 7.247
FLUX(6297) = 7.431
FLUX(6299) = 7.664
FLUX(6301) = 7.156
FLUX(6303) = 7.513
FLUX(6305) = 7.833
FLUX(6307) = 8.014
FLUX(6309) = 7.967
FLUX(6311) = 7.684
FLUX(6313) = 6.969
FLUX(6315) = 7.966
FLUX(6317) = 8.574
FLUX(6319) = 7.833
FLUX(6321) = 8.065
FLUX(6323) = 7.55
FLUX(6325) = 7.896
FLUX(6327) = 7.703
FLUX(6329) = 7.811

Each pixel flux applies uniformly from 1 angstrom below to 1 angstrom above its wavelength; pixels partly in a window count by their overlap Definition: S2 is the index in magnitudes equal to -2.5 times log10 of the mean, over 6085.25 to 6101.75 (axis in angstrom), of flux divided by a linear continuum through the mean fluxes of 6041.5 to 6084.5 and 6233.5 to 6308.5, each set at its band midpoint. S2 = 0.05 mag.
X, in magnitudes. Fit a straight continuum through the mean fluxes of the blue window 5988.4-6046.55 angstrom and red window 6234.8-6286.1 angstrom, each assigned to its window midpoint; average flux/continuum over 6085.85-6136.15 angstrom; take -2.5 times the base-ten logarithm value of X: 0.07 mag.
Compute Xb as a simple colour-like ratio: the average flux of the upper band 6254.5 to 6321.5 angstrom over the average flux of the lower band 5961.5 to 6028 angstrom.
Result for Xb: 0.82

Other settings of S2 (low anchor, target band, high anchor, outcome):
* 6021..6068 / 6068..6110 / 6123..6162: 0.049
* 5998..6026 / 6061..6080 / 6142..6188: 0.047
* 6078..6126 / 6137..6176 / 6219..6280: -0.051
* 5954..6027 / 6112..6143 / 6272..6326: 0.018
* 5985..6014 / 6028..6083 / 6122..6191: 0.052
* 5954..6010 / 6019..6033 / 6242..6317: -0.037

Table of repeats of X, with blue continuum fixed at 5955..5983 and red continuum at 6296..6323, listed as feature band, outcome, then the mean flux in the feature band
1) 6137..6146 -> -0.10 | 9.02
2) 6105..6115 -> 0.05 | 7.96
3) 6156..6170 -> 0.02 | 8.02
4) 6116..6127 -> 0.03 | 8.08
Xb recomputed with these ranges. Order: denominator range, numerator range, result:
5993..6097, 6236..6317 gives 0.85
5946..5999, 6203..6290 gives 0.86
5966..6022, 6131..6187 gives 0.89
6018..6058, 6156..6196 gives 0.90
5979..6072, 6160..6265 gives 0.86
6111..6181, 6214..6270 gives 0.92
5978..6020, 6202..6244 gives 0.82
